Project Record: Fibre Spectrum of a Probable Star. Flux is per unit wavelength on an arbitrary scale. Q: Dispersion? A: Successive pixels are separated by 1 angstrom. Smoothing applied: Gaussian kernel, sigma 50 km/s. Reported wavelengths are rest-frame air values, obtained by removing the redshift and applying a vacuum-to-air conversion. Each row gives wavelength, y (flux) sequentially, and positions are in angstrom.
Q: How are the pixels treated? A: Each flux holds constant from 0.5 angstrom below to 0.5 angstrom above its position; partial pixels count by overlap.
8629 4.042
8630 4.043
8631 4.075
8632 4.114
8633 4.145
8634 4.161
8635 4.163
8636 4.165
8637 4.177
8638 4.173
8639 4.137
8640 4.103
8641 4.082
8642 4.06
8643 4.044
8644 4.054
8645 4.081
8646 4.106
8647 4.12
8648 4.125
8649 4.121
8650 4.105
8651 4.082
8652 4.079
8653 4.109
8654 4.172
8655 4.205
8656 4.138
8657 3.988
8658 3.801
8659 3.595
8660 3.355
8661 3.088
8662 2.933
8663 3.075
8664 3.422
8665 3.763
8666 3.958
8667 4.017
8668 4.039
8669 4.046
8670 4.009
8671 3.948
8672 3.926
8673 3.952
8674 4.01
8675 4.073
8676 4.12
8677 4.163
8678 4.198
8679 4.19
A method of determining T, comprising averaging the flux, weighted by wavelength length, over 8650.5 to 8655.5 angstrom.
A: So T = 4.13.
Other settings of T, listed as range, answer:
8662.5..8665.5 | 3.42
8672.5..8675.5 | 4.01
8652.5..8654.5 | 4.14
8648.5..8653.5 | 4.1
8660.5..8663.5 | 3.03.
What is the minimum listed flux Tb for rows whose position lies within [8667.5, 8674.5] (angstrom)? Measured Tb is 3.926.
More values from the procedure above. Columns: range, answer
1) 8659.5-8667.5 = 2.933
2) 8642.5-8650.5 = 4.044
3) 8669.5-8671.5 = 3.948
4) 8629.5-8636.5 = 4.043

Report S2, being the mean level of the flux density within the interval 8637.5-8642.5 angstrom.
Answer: 4.11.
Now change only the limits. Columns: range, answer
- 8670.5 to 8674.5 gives 3.96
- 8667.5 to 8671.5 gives 4.01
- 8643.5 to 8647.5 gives 4.09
